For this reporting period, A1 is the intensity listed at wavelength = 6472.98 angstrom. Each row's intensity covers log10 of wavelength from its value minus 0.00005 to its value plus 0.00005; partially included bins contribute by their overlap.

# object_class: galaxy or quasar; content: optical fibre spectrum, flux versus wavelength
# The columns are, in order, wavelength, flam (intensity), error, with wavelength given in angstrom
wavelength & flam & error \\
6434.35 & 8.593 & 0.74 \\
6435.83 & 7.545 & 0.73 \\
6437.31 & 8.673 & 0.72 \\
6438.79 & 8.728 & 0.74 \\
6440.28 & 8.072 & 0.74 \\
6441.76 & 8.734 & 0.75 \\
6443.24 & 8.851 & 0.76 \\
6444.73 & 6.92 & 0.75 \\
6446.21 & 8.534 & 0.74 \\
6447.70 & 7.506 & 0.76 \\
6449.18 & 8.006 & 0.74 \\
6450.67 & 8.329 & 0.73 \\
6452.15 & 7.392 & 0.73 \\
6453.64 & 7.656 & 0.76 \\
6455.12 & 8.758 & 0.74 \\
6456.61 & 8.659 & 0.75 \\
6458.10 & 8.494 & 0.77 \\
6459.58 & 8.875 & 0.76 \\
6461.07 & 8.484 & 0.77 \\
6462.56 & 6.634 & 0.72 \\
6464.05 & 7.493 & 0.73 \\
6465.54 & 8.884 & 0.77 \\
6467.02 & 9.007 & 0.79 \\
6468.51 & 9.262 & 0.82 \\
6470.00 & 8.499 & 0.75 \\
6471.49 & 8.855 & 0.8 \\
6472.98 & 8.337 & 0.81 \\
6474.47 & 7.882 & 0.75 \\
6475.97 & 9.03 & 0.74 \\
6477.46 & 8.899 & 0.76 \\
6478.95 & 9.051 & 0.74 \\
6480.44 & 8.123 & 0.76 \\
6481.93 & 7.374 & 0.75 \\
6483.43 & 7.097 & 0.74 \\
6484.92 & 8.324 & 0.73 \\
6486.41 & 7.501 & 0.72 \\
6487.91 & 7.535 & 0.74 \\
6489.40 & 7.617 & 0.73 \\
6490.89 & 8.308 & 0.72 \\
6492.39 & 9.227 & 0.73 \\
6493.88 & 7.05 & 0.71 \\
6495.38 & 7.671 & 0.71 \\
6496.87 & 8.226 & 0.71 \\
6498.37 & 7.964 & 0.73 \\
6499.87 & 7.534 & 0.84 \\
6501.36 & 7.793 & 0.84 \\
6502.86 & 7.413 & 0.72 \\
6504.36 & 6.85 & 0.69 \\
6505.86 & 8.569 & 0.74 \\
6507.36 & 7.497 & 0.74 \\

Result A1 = 8.337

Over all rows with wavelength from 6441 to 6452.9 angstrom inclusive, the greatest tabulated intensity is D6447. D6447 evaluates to 8.851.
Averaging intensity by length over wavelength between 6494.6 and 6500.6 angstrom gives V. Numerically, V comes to 7.84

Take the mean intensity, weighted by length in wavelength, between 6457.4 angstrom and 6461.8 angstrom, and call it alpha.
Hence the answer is 8.63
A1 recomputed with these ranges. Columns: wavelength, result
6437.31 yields 8.673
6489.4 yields 7.617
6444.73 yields 6.92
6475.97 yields 9.03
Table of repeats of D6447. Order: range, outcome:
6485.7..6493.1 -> 9.227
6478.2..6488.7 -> 9.051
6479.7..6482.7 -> 8.123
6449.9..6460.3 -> 8.875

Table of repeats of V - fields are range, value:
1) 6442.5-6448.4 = 7.95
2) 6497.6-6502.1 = 7.76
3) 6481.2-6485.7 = 7.6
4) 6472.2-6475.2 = 8.12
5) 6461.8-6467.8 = 8.02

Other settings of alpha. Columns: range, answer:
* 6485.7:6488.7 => 7.51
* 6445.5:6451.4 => 8.08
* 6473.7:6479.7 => 8.71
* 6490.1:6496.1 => 8.06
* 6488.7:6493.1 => 8.38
